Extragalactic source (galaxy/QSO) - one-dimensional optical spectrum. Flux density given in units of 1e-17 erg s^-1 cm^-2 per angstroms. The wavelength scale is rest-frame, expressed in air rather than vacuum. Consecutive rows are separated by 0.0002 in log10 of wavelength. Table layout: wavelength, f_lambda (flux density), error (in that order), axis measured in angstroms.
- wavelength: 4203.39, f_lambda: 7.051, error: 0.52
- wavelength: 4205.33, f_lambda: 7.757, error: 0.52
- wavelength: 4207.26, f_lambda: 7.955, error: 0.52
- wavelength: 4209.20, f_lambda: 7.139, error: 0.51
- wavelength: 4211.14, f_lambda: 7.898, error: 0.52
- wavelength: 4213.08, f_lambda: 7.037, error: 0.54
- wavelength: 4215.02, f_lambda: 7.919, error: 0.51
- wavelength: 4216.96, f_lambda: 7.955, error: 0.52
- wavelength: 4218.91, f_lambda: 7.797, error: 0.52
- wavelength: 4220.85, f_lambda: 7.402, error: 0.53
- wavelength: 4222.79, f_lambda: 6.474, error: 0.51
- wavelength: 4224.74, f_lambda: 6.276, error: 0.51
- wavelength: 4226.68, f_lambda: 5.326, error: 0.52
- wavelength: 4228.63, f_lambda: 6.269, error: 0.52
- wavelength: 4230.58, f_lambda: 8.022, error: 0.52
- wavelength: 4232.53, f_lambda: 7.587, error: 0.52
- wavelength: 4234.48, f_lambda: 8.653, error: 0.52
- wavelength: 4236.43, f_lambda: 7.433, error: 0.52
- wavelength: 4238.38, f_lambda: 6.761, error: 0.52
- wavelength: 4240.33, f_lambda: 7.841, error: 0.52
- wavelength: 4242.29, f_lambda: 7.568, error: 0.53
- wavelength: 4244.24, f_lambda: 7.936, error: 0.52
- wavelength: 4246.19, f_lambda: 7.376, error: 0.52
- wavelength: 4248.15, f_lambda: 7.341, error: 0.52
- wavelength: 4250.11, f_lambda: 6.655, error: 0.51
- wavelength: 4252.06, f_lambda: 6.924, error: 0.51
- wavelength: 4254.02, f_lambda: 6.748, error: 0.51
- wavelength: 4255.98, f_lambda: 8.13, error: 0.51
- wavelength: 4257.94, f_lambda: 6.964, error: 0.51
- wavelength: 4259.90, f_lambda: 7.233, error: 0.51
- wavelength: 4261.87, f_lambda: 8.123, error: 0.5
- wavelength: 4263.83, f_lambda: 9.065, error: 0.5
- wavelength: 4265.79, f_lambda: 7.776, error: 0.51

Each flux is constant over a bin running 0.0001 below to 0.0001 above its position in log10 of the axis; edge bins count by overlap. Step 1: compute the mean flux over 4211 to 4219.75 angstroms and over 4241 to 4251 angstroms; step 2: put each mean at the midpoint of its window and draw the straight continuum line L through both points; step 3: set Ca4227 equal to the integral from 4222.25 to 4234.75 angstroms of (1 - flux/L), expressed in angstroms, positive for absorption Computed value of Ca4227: 1.15 angstroms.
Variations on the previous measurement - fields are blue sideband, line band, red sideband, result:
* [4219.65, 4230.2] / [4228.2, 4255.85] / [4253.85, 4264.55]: -1.2 angstroms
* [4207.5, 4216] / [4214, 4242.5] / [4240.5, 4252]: 0.7 angstroms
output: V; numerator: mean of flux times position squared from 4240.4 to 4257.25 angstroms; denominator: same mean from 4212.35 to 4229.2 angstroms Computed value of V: 1.07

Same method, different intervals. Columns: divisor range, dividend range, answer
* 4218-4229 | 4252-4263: 1.14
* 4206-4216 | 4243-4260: 0.97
